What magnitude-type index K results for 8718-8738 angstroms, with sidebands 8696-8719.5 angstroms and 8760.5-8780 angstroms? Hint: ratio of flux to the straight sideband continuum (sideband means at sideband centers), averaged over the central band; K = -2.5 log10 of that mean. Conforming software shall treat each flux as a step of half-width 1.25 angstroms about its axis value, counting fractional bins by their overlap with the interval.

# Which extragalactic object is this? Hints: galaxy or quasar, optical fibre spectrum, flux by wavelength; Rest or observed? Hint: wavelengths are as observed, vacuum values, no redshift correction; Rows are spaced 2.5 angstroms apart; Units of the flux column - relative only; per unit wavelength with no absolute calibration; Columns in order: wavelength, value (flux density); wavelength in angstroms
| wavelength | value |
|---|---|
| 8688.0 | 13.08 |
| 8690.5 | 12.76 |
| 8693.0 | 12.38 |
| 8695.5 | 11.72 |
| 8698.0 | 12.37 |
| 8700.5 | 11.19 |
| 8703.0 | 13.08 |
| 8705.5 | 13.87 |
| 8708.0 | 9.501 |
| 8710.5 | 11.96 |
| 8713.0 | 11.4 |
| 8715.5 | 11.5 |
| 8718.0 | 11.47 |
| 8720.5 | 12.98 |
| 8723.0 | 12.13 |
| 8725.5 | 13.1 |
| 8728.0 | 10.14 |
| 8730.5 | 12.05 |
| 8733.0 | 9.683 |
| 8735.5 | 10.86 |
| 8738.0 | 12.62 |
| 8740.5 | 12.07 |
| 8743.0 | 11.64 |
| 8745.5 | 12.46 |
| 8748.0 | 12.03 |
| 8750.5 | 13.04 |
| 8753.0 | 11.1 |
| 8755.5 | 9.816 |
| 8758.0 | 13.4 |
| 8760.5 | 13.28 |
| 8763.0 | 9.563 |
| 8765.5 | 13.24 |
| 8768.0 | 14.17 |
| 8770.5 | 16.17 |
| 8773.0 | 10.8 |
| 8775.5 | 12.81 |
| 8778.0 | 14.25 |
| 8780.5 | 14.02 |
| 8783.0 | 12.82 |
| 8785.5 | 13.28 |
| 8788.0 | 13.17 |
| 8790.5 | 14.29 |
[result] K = 0.05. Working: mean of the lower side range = 11.8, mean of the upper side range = 13.1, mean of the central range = 11.6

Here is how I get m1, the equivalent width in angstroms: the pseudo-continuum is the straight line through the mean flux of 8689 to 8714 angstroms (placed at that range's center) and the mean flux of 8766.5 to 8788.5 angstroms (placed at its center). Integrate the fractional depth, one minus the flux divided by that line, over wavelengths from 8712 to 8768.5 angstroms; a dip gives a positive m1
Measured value 4.0 angstroms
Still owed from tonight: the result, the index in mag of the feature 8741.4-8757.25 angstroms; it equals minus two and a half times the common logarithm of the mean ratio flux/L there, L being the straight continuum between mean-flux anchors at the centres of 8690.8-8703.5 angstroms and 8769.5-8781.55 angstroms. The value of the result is 0.12 mag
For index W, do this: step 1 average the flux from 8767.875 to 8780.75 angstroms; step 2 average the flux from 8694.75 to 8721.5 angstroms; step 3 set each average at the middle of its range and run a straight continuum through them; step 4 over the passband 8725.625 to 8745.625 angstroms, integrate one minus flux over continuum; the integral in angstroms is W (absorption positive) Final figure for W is 1.8 angstroms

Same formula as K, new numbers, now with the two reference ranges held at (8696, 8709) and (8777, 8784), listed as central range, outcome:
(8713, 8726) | 0.03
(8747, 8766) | 0.11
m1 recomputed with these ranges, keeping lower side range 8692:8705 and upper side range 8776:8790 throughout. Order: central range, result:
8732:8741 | 1.1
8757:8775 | 0.4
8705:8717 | 0.9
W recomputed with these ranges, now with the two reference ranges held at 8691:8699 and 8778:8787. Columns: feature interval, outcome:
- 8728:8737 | 1.4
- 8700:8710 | 0.3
